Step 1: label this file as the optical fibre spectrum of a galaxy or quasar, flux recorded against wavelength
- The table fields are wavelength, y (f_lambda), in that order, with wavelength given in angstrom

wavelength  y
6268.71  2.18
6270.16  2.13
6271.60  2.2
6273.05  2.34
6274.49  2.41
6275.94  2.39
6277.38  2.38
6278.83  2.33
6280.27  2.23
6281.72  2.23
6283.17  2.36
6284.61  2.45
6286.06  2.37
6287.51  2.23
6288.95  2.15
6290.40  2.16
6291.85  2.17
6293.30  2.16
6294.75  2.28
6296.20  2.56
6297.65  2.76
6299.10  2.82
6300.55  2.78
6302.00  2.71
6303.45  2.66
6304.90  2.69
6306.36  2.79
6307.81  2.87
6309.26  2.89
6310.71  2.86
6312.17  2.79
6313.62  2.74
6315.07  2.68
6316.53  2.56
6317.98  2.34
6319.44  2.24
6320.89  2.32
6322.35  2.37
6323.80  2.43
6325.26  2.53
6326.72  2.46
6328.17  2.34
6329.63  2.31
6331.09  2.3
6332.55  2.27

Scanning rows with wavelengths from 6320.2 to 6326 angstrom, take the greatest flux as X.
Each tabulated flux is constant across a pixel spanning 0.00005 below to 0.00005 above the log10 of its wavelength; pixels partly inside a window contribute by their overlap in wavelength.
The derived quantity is 2.53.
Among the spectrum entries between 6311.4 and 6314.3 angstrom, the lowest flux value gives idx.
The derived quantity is 2.74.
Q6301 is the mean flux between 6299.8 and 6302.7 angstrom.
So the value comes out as 2.75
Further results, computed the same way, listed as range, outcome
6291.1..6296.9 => 2.29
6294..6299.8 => 2.6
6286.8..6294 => 2.18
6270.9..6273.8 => 2.27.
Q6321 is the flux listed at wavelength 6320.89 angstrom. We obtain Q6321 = 2.32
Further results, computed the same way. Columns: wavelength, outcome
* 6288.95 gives 2.15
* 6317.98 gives 2.34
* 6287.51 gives 2.23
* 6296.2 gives 2.56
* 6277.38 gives 2.38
